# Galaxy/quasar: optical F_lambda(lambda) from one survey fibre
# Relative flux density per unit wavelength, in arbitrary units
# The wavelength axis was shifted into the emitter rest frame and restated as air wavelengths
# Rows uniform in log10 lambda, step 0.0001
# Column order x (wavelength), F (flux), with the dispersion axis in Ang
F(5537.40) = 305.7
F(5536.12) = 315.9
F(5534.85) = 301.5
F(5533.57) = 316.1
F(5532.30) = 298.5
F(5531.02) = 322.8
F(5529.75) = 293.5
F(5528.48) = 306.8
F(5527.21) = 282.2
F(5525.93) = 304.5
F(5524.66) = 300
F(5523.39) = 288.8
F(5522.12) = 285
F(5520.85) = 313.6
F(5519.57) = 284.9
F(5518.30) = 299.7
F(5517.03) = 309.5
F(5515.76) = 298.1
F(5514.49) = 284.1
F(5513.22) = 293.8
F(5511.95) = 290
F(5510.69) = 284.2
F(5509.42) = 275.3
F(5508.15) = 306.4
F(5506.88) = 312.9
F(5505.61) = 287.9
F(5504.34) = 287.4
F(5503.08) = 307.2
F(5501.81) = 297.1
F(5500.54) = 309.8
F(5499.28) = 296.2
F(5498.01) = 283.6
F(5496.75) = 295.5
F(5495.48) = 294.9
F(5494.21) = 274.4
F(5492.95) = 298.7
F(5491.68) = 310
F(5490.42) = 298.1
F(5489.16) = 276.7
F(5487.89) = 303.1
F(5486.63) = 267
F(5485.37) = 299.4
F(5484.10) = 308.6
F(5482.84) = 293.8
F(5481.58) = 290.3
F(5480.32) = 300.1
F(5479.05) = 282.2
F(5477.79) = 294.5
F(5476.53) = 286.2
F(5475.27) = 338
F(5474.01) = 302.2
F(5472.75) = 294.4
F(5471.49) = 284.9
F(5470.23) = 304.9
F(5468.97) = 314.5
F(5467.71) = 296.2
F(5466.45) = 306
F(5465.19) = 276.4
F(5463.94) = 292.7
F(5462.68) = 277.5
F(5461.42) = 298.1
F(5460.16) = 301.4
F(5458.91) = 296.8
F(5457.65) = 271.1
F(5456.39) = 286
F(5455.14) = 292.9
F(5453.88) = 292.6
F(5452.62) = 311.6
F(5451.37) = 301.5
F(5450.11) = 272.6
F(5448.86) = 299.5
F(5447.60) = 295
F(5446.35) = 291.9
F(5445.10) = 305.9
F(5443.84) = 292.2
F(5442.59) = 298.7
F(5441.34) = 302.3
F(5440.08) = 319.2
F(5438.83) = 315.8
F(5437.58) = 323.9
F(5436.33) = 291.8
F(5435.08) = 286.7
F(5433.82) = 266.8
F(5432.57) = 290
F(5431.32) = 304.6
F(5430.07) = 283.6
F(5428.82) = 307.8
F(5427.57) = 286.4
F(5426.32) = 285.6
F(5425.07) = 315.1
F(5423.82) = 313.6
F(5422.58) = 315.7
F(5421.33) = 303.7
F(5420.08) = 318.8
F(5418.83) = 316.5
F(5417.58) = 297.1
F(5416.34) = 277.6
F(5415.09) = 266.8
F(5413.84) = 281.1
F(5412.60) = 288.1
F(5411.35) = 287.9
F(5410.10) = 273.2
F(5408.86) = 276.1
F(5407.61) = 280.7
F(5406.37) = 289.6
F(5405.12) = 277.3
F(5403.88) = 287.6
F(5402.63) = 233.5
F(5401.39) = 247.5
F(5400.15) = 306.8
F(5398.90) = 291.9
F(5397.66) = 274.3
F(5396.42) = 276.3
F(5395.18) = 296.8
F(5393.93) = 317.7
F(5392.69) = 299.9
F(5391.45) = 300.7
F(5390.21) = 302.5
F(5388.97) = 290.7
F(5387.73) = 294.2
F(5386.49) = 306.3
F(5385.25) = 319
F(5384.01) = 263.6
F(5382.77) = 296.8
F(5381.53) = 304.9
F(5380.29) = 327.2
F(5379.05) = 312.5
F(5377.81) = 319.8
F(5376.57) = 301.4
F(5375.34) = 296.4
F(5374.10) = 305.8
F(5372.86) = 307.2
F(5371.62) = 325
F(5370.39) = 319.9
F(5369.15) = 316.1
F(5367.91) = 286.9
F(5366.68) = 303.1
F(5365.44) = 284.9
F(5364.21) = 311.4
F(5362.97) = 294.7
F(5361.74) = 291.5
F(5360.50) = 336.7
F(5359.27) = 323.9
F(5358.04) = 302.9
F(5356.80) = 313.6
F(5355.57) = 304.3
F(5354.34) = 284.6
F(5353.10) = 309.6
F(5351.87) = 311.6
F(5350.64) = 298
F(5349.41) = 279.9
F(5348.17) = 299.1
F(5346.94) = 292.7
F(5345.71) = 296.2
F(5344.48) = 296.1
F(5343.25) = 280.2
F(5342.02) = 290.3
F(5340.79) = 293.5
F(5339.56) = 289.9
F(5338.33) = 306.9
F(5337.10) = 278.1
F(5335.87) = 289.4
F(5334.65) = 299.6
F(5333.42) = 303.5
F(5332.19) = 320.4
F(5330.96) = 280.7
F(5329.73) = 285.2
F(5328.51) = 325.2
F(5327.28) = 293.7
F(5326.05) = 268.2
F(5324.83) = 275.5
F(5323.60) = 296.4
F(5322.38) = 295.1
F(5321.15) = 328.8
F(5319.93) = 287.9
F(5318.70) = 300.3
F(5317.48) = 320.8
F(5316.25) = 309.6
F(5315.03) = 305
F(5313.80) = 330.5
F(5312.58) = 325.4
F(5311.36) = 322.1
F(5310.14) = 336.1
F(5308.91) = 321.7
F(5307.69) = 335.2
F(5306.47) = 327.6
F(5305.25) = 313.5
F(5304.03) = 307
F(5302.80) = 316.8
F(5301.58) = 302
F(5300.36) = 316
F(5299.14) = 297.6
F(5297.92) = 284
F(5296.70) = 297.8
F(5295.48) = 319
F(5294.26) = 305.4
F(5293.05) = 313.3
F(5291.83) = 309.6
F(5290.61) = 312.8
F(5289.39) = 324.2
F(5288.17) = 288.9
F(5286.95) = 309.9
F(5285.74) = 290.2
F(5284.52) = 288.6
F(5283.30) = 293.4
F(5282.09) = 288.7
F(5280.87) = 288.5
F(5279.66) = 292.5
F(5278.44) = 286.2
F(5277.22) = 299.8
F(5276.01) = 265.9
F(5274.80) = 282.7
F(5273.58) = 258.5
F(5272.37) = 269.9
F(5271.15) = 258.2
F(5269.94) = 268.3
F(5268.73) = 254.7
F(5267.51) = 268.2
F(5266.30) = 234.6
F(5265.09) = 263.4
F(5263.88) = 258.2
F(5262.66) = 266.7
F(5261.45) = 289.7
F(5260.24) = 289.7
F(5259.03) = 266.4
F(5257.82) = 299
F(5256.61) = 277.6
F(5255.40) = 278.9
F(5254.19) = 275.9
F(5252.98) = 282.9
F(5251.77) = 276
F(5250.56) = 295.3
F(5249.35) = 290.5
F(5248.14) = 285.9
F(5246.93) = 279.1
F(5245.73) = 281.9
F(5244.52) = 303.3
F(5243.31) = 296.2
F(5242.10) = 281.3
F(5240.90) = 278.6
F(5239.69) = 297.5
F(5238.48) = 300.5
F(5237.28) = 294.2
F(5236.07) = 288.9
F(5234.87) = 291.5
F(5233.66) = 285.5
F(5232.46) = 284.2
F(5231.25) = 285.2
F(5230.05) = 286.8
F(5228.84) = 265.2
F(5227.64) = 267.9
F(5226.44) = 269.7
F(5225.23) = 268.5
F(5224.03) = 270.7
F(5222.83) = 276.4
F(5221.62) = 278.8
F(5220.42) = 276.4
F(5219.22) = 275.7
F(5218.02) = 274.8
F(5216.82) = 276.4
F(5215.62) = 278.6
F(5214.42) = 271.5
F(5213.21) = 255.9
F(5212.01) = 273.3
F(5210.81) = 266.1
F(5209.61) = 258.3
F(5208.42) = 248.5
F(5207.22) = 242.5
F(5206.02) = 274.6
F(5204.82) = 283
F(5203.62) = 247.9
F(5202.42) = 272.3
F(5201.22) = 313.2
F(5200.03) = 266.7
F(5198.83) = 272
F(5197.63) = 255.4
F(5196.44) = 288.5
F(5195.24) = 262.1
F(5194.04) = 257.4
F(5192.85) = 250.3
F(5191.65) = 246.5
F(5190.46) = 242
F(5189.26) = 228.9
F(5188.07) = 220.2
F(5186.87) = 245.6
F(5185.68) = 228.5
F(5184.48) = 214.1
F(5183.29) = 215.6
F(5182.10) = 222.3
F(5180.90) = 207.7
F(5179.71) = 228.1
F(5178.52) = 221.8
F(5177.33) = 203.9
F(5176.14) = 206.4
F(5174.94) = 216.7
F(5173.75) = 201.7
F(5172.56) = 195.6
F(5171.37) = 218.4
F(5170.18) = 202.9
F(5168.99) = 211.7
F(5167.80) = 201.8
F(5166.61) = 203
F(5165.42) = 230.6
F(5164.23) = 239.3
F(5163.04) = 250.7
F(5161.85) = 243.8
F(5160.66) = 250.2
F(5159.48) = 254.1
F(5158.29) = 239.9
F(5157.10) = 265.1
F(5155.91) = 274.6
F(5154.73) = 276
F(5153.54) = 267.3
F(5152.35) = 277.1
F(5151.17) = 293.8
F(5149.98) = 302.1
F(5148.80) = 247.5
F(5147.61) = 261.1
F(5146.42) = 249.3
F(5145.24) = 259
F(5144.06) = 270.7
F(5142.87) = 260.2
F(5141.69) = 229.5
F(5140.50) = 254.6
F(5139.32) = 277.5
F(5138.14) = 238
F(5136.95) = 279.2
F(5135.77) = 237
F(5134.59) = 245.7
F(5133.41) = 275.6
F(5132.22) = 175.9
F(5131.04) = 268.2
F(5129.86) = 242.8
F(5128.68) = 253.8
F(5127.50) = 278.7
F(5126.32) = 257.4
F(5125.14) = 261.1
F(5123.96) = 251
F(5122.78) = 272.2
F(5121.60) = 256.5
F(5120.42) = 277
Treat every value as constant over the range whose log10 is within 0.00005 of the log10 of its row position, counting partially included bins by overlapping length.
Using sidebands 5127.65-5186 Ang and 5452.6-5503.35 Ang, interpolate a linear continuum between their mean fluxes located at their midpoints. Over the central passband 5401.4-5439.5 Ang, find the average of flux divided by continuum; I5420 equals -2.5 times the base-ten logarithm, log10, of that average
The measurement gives -0.02 mag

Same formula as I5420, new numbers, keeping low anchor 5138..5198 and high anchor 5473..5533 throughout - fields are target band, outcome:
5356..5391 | -0.12 mag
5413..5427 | -0.06 mag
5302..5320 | -0.20 mag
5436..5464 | -0.04 mag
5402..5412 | 0.02 mag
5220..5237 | -0.11 mag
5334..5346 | -0.09 mag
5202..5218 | -0.07 mag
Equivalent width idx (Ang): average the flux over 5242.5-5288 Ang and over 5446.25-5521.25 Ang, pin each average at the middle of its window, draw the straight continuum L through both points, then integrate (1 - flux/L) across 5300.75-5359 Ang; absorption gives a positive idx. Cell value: -3.9 Ang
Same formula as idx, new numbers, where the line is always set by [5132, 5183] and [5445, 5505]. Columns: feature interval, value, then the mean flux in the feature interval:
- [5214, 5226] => -1.1 Ang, 275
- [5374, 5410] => -1.5 Ang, 293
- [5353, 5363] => -1.2 Ang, 307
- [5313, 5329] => -2.0 Ang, 303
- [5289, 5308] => -3.3 Ang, 311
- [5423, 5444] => -0.8 Ang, 299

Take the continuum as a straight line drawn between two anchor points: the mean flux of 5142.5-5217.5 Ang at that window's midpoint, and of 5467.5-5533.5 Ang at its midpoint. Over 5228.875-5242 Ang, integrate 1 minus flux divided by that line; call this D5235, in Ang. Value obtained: -1.6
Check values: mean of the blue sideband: 248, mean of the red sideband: 297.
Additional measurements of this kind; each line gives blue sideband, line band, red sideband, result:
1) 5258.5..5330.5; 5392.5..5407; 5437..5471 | 0.7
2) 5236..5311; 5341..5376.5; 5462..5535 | -1.1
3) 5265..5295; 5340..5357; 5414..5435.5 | -0.3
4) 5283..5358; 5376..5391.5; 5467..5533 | -0.1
